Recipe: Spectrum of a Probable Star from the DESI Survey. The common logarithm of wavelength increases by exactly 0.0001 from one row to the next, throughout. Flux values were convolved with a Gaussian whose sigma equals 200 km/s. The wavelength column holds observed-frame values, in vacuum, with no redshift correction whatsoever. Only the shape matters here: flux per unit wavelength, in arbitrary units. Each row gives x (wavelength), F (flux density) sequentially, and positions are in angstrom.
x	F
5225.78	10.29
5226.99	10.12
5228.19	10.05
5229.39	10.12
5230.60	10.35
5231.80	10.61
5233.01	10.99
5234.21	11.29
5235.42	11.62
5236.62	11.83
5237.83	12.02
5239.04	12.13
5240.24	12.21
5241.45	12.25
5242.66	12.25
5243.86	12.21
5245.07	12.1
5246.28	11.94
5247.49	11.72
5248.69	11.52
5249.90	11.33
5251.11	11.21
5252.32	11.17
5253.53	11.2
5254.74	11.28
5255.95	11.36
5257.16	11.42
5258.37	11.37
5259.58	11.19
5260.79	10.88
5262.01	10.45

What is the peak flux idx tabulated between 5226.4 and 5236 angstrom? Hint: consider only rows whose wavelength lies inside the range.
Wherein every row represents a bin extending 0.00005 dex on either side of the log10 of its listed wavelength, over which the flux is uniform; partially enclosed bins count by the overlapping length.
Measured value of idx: 11.62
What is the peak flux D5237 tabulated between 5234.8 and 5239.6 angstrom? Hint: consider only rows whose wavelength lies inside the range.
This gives 12.13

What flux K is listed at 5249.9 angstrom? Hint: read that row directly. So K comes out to 11.33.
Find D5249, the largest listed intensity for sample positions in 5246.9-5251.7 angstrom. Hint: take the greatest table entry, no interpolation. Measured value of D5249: 11.72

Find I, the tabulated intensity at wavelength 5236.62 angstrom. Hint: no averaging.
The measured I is 11.83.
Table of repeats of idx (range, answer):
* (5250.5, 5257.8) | 11.42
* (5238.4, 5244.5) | 12.25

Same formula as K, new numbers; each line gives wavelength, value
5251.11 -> 11.21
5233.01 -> 10.99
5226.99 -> 10.12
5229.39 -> 10.12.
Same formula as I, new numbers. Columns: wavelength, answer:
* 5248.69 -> 11.52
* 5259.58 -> 11.19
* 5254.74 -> 11.28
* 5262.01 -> 10.45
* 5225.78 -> 10.29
